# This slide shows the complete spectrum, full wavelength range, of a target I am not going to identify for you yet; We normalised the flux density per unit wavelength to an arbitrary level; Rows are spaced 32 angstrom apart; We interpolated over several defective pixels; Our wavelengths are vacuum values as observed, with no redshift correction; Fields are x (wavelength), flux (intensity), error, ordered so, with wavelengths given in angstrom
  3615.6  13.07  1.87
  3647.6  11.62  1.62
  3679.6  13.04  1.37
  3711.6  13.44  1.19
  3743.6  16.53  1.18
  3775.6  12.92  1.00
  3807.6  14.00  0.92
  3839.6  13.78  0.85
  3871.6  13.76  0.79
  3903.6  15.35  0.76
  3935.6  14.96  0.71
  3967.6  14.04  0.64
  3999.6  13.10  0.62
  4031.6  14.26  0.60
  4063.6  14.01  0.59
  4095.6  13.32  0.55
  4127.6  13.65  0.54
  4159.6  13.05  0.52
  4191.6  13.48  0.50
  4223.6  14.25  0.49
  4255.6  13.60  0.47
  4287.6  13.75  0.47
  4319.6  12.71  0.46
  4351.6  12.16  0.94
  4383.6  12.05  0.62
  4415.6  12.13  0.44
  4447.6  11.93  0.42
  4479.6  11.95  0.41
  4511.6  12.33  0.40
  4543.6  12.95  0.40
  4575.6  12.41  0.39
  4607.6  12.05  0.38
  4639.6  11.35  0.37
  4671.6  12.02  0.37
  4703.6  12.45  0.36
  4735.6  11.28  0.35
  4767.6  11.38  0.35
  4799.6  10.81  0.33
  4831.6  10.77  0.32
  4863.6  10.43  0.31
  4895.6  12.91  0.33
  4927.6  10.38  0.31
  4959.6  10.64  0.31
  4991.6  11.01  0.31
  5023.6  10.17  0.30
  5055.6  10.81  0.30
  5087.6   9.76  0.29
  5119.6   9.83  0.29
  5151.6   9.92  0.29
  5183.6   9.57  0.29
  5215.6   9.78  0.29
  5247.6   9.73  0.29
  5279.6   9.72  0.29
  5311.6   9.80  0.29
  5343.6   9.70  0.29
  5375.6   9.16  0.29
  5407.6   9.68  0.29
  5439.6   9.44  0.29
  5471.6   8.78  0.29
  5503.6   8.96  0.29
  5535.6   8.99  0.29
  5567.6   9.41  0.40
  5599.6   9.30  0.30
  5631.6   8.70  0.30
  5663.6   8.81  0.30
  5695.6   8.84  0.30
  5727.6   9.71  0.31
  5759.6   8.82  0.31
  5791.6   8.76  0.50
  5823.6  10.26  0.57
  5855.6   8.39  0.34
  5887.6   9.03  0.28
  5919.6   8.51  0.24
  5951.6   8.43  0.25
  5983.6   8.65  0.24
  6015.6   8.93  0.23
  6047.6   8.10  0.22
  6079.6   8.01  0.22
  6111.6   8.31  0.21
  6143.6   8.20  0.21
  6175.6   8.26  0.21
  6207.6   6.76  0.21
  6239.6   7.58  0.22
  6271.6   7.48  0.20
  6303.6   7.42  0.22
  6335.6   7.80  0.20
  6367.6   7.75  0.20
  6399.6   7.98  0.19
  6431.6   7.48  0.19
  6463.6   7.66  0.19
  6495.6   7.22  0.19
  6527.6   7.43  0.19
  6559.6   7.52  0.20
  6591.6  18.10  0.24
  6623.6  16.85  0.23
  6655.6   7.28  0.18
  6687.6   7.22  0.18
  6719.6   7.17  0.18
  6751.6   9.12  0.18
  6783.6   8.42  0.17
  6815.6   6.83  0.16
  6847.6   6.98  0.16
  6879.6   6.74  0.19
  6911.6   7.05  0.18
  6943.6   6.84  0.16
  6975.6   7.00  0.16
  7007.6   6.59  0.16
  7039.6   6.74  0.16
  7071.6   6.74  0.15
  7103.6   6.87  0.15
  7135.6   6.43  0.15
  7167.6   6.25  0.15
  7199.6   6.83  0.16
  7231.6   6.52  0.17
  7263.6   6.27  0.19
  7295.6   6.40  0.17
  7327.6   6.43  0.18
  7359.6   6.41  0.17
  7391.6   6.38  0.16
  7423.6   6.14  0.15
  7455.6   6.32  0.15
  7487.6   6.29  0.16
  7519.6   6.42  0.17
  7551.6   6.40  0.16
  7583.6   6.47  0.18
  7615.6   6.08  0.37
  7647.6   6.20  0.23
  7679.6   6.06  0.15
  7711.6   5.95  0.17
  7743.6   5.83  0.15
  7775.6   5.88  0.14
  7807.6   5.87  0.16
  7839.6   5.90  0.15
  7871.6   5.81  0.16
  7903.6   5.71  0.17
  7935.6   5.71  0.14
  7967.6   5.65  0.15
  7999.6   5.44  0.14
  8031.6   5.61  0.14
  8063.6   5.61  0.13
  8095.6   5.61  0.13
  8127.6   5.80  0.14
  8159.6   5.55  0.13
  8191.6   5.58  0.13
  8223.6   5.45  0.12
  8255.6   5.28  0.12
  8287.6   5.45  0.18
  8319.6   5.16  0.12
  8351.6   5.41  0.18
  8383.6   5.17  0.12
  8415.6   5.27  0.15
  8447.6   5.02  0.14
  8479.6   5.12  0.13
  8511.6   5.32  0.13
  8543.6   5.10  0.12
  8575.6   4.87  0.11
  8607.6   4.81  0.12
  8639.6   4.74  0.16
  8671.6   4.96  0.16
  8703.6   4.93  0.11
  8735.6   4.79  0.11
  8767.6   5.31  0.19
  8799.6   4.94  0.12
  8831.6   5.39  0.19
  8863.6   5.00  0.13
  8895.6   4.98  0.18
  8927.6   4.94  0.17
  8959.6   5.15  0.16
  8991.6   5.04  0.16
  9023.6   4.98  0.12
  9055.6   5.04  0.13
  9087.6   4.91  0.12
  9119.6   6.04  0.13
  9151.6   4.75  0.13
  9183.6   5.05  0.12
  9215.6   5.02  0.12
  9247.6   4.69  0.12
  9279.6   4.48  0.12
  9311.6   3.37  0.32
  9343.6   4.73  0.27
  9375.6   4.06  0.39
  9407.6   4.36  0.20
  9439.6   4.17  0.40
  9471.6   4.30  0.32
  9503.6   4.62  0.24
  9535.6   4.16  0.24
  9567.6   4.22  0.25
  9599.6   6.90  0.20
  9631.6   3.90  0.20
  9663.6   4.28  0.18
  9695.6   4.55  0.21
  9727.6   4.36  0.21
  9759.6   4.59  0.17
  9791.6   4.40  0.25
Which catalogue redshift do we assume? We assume 0.007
